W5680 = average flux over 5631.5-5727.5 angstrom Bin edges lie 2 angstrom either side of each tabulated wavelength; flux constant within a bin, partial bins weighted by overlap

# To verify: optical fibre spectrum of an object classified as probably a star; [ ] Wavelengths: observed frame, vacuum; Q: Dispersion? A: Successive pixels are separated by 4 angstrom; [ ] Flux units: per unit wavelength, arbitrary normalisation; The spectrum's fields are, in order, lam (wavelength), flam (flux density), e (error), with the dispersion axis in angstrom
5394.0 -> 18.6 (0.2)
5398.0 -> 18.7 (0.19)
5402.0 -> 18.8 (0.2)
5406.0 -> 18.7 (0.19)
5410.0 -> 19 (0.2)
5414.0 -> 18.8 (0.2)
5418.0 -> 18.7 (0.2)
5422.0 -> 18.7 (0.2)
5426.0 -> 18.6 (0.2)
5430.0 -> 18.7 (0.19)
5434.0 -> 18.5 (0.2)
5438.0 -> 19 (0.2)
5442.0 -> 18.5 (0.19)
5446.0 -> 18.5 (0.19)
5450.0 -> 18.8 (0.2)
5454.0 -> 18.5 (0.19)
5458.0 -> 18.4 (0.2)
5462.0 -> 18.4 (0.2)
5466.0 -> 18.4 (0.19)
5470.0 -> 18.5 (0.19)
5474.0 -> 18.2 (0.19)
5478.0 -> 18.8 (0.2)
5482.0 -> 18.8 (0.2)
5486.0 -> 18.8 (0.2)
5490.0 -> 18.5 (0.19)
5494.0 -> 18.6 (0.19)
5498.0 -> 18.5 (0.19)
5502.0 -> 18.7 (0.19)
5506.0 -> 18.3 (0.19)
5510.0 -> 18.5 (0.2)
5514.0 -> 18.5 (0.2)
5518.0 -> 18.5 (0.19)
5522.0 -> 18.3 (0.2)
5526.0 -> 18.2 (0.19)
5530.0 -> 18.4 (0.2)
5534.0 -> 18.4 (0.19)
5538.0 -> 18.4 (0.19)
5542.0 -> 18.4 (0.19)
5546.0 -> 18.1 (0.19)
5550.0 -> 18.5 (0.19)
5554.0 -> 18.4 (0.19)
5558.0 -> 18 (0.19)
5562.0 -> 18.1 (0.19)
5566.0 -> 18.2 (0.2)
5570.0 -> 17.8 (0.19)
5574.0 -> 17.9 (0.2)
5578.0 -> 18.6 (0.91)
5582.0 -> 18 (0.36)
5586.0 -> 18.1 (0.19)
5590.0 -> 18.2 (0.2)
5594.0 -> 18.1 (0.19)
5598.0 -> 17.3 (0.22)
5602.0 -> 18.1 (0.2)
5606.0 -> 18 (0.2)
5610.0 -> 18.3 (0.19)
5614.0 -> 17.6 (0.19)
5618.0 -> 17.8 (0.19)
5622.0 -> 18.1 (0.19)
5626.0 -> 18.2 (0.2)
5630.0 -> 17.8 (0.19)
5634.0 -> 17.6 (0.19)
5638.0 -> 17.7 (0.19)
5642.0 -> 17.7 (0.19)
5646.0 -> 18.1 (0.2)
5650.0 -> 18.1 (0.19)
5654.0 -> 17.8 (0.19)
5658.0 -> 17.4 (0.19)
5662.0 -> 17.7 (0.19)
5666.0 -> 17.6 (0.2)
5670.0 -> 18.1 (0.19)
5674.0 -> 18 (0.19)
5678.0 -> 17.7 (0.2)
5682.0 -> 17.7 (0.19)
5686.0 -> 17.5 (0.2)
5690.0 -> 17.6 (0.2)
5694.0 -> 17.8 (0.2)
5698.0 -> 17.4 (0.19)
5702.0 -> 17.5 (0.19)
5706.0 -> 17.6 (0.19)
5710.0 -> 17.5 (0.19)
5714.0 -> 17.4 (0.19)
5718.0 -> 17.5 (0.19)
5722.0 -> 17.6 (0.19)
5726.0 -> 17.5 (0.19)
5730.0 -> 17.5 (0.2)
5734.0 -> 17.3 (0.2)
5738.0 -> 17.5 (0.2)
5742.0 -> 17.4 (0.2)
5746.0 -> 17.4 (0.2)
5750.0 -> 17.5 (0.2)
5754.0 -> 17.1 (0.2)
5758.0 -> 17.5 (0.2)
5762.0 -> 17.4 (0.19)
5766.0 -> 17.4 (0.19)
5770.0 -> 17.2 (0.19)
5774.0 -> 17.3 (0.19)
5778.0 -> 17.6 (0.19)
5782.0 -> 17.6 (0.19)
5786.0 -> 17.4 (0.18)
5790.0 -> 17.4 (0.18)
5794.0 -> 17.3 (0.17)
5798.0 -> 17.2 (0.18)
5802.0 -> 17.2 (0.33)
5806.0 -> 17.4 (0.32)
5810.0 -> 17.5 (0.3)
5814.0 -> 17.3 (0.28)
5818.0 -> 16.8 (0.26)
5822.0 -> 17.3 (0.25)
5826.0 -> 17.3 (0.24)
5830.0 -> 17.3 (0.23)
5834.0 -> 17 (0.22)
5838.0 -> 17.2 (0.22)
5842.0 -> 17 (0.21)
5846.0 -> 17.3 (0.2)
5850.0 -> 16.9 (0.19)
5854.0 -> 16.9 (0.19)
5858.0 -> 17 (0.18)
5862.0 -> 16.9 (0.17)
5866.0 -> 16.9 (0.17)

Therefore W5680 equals 17.7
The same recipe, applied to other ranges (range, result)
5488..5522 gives 18.5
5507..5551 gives 18.4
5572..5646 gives 18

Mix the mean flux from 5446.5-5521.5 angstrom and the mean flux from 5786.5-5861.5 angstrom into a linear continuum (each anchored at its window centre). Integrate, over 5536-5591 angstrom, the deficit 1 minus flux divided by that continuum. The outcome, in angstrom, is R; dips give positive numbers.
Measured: 0.07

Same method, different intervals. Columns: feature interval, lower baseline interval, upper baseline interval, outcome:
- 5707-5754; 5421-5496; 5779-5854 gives 0.3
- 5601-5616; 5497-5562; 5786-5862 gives 0.0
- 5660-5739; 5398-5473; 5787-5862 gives 0.2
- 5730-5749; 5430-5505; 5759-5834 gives 0.1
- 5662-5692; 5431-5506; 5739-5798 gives 0.0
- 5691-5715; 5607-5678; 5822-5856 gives 0.1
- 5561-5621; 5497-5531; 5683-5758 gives 0.2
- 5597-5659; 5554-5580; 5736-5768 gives 0.1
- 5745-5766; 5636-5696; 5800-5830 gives 0.1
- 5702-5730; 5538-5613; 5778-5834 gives 0.2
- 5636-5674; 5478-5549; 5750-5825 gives 0.2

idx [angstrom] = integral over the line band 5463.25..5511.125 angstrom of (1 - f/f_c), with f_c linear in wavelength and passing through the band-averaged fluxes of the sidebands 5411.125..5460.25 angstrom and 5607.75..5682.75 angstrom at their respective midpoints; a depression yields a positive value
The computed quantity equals -0.3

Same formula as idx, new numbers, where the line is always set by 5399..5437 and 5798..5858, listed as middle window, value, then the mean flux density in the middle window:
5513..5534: -0.06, 18.4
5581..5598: 0.06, 18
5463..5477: 0.10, 18.4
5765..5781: -0.01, 17.4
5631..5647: 0.12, 17.8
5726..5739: 0.07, 17.4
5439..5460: 0.05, 18.6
